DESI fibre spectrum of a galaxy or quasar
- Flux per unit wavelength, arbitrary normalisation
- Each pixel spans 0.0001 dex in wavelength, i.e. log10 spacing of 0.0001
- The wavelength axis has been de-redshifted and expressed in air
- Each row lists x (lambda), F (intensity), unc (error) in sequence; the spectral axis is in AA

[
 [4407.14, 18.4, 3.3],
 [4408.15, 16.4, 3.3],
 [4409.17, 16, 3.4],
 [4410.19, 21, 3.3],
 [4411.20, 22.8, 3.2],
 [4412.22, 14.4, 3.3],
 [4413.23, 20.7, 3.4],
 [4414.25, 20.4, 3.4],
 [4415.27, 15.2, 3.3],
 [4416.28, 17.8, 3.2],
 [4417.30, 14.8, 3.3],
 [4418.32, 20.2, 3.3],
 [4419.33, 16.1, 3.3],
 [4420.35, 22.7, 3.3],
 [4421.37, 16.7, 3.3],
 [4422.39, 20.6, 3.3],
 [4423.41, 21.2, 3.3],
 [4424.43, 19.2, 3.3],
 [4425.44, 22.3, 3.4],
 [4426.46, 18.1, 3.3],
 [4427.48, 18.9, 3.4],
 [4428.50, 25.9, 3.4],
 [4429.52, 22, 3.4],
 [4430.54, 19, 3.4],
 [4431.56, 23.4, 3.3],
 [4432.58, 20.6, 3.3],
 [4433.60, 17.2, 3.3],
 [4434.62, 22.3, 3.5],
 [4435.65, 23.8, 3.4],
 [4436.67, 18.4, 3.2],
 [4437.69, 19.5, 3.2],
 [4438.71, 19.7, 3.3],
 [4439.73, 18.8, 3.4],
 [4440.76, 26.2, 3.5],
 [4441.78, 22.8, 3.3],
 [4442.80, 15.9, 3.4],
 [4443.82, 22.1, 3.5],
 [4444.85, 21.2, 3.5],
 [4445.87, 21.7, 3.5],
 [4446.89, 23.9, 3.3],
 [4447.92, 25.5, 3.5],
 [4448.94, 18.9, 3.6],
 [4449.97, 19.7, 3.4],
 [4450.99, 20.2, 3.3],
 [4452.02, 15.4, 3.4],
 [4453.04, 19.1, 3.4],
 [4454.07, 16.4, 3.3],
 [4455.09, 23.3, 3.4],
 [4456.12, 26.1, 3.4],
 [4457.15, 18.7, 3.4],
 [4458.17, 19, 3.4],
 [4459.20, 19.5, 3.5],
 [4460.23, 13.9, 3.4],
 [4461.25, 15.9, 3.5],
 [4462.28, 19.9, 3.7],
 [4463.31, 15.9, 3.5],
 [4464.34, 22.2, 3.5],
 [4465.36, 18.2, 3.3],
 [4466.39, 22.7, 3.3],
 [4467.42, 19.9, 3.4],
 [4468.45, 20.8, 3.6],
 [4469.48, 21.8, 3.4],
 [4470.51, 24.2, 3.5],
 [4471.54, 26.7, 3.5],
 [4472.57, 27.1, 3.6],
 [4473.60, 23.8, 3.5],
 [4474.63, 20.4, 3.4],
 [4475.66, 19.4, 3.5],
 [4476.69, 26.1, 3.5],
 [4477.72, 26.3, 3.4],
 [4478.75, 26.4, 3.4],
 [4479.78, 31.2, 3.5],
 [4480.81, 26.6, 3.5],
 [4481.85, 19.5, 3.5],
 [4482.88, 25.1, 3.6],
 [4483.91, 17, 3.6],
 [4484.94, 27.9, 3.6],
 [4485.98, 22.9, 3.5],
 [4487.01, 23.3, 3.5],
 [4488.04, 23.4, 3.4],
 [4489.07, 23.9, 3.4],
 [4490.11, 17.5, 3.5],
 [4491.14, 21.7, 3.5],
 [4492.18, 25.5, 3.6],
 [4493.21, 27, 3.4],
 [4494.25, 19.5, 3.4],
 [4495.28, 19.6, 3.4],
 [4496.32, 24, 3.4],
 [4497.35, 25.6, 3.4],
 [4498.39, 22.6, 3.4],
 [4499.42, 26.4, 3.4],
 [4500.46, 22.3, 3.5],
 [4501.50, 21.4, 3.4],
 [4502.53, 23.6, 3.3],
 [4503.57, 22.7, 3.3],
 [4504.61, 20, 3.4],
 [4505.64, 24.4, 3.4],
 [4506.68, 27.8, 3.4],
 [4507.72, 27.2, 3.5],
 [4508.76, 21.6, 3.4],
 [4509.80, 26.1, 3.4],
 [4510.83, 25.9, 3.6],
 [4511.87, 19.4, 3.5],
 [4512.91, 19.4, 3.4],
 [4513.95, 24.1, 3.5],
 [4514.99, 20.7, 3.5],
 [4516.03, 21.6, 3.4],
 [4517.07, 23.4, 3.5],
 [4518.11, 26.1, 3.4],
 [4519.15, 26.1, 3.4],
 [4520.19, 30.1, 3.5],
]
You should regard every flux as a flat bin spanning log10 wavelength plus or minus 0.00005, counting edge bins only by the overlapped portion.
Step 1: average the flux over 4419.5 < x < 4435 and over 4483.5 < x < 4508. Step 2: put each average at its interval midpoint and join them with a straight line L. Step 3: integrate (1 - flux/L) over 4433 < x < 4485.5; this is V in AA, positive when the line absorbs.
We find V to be 0.9 AA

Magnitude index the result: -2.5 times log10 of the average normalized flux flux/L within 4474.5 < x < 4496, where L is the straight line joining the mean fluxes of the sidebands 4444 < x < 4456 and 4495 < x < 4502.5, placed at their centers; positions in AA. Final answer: -0.04 mag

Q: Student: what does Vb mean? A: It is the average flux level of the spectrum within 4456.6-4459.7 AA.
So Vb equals 19.1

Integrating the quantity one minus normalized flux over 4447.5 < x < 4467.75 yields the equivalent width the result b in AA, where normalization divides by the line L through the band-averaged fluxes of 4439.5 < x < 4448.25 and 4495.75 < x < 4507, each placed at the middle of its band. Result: 2.6 AA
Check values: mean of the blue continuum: 22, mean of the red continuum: 23.6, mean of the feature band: 19.5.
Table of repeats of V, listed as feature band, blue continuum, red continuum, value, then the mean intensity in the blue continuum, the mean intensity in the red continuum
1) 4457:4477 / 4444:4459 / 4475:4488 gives 1.6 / 20.7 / 24.2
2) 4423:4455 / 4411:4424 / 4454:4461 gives -2.5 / 18.6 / 19.6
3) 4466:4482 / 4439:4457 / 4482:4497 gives -1.4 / 20.9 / 22.7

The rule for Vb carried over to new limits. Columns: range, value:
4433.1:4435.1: 19.7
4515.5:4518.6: 23.7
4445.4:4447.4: 22.9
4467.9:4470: 21.3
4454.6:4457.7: 22.6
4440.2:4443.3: 21.6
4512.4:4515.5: 21.4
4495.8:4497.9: 24.8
